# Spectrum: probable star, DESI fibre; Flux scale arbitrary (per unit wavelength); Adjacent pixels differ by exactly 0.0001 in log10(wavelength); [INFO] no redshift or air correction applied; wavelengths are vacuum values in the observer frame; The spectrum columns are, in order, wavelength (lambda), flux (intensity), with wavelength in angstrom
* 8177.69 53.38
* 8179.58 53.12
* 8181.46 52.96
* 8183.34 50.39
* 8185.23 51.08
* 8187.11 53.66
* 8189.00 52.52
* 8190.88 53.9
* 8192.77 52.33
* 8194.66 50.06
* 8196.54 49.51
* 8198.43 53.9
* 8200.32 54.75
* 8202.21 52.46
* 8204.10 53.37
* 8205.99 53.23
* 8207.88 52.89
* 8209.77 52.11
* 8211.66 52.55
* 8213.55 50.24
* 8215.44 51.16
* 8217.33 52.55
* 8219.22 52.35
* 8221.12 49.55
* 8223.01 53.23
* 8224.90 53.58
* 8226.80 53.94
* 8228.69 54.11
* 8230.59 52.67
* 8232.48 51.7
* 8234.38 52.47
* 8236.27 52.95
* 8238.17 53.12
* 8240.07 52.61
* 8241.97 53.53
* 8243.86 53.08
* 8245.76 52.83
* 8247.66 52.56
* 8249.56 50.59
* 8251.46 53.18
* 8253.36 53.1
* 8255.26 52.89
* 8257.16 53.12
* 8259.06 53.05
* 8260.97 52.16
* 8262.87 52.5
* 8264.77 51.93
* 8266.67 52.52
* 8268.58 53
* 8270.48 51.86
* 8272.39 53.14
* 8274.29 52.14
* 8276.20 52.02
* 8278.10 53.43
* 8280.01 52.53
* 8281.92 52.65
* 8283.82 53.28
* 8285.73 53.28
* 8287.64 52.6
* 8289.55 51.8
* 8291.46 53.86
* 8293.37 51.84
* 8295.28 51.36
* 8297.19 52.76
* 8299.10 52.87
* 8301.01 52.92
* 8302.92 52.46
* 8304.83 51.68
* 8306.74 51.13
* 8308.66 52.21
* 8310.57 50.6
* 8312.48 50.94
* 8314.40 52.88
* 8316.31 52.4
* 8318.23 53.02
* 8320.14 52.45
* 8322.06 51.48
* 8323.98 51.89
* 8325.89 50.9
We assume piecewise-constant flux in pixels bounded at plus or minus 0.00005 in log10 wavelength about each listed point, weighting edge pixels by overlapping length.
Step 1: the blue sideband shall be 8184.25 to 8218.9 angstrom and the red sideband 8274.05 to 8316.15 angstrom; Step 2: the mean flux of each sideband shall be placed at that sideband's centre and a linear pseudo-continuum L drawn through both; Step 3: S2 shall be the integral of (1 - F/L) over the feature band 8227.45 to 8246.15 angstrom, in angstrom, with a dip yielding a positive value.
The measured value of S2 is -0.2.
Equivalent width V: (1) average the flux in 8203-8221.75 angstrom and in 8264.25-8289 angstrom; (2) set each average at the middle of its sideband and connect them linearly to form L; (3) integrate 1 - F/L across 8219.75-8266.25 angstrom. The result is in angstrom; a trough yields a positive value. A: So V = -0.3 angstrom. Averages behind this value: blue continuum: 52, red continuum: 52.6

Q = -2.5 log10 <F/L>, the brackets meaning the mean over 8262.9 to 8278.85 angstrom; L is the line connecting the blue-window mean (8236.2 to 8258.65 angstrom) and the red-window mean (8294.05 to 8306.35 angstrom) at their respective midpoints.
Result 0.001 mag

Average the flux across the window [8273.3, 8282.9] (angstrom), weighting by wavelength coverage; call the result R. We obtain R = 52.6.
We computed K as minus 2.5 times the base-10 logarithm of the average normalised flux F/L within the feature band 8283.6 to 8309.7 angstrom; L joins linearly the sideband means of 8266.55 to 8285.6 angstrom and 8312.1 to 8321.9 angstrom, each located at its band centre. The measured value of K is 0.00 mag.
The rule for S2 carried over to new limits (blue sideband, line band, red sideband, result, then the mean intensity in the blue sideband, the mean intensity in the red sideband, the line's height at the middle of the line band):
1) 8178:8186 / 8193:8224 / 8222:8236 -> 0.29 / 52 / 53.1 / 52.6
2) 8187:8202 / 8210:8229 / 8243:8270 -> 0.10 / 52.5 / 52.6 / 52.5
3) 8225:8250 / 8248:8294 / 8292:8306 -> -0.04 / 52.8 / 52.3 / 52.6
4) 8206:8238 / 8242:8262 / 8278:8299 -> -0.07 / 52.4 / 52.6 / 52.5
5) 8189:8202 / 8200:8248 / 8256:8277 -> -0.19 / 52.4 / 52.5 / 52.4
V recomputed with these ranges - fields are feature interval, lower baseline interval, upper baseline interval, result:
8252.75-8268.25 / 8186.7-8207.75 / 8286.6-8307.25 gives -0.06 angstrom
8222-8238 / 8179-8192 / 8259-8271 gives -0.19 angstrom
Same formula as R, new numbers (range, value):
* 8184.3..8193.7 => 52.7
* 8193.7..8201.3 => 52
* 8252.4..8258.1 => 53.1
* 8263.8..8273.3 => 52.5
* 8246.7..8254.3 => 52.3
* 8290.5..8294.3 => 52.8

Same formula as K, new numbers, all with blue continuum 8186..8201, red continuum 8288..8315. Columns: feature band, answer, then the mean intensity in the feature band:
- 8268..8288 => -0.01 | 52.7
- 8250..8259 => -0.01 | 52.9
